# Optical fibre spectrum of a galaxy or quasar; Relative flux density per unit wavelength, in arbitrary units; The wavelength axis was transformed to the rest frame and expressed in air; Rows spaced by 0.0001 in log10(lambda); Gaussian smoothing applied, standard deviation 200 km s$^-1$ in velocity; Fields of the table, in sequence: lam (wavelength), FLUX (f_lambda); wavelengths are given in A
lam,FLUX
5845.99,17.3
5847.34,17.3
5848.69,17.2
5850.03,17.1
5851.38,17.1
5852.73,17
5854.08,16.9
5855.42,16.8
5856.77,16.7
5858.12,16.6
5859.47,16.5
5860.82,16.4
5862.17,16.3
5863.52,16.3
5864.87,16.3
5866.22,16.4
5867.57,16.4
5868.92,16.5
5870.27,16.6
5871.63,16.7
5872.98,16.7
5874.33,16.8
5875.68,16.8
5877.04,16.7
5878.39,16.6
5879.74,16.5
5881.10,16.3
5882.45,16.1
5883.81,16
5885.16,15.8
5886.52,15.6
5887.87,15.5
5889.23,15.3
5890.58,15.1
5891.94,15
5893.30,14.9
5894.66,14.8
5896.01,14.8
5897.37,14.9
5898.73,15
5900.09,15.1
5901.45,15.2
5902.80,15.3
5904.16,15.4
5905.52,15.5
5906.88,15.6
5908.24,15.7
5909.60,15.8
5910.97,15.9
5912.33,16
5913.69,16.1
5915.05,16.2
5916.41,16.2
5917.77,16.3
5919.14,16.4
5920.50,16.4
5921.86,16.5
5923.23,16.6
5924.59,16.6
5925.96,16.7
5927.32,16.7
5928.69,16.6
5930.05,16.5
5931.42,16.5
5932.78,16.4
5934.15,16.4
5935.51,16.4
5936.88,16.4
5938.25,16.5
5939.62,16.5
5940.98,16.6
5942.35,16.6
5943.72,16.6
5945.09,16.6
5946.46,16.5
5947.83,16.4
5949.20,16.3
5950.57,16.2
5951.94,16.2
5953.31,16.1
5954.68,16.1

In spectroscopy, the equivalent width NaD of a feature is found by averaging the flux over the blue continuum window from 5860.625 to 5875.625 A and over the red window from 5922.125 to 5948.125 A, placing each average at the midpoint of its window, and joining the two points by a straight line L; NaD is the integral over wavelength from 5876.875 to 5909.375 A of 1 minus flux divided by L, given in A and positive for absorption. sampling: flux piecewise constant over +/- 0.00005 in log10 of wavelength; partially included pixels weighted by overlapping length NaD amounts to 2.0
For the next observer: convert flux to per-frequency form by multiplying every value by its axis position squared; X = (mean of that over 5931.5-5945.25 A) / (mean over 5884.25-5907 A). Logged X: 1.10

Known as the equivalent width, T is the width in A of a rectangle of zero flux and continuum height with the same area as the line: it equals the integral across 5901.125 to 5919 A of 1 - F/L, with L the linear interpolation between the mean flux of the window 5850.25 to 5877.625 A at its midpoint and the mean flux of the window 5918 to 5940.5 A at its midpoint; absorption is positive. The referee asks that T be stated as 0.78 A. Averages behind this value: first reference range 16.6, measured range 15.8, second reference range 16.5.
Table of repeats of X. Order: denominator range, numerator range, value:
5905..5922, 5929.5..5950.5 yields 1.04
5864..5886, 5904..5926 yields 0.99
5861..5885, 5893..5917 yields 0.95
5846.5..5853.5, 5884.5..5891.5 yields 0.91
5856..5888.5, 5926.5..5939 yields 1.03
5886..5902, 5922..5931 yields 1.11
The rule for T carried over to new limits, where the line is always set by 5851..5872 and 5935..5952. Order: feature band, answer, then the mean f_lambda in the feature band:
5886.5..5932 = 2.0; 15.8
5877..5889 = 0.4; 16.1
